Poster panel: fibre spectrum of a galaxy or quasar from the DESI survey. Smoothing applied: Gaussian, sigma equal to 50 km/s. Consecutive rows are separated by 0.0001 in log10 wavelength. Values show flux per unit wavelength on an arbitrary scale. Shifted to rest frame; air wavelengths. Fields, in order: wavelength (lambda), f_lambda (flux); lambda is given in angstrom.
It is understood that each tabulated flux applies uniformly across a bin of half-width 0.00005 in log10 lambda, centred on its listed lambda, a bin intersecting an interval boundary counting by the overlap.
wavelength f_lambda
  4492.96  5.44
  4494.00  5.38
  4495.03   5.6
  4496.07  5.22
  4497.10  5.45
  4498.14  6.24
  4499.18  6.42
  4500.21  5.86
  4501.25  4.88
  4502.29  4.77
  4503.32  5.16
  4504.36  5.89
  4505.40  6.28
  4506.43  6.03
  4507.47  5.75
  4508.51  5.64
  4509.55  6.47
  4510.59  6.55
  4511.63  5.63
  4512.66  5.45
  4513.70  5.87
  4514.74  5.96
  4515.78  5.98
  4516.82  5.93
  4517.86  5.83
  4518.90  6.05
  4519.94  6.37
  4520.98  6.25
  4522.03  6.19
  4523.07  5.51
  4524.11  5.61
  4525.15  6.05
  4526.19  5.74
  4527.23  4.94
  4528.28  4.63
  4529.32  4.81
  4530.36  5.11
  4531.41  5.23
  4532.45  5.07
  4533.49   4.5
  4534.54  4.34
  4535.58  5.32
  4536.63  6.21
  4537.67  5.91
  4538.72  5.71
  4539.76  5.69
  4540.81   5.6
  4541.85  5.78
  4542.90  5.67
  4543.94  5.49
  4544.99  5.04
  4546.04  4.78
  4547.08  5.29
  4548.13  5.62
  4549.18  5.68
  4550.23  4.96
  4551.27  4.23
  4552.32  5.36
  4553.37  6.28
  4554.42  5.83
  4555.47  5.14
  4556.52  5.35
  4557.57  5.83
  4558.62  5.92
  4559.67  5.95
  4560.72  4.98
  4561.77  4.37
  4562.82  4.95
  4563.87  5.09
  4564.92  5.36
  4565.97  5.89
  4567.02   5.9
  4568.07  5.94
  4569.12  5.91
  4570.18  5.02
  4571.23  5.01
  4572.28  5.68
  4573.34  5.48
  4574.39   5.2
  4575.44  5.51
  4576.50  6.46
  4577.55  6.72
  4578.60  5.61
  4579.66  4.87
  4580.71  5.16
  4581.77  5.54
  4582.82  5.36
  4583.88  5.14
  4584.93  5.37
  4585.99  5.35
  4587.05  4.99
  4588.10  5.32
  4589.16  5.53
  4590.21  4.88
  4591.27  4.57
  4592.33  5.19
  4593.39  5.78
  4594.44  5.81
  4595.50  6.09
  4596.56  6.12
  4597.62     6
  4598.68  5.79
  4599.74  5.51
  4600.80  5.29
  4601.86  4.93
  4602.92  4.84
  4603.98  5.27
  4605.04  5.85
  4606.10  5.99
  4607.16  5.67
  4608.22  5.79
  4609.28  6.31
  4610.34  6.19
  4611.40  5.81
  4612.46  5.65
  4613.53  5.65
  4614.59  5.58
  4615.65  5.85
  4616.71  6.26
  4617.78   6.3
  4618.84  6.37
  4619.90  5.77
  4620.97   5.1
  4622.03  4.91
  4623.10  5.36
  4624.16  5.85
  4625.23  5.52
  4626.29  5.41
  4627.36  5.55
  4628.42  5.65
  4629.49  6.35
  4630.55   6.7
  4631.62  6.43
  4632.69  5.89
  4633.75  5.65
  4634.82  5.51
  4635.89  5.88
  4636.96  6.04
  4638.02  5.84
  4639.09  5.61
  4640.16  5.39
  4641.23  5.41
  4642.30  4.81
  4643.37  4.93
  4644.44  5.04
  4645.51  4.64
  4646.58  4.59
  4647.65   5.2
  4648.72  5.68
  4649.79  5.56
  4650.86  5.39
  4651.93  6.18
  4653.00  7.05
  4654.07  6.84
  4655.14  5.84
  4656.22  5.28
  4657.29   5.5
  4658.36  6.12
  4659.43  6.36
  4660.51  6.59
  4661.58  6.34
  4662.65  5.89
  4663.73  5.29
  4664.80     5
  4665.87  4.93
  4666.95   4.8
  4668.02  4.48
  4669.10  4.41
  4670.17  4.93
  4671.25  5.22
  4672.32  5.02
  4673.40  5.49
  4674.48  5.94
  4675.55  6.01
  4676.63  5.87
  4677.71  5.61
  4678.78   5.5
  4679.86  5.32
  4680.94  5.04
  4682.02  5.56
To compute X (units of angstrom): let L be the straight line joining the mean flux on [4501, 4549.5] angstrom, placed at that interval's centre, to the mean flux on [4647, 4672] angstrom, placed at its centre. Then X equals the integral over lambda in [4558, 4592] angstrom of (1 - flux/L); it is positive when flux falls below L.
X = 1.1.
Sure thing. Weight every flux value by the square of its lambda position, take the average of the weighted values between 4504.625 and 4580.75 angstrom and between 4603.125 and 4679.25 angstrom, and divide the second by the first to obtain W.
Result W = 1.1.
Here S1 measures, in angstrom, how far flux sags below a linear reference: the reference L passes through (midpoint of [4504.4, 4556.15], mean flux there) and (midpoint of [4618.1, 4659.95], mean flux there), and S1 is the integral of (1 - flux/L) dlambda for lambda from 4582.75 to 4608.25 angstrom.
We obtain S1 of 0.8 angstrom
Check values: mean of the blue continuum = 5.58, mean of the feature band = 5.45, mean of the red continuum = 5.68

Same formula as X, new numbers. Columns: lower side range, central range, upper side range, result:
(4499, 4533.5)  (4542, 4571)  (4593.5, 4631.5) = 1.5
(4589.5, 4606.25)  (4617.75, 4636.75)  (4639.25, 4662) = -0.7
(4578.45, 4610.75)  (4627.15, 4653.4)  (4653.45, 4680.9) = -0.5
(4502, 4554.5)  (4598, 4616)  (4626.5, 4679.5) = -0.2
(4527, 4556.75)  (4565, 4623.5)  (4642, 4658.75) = -1.8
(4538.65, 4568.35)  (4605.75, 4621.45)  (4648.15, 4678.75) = -1.0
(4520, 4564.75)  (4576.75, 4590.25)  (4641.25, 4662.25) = 0.2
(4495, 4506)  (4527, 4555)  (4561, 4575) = 0.8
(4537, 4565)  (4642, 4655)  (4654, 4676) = -0.1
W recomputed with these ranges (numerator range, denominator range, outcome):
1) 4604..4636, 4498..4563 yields 1.09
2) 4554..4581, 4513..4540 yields 1.01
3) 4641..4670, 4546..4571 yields 1.06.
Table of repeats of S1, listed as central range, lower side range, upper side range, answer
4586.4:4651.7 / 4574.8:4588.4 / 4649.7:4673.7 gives -0.61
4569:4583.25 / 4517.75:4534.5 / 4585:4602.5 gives -0.23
